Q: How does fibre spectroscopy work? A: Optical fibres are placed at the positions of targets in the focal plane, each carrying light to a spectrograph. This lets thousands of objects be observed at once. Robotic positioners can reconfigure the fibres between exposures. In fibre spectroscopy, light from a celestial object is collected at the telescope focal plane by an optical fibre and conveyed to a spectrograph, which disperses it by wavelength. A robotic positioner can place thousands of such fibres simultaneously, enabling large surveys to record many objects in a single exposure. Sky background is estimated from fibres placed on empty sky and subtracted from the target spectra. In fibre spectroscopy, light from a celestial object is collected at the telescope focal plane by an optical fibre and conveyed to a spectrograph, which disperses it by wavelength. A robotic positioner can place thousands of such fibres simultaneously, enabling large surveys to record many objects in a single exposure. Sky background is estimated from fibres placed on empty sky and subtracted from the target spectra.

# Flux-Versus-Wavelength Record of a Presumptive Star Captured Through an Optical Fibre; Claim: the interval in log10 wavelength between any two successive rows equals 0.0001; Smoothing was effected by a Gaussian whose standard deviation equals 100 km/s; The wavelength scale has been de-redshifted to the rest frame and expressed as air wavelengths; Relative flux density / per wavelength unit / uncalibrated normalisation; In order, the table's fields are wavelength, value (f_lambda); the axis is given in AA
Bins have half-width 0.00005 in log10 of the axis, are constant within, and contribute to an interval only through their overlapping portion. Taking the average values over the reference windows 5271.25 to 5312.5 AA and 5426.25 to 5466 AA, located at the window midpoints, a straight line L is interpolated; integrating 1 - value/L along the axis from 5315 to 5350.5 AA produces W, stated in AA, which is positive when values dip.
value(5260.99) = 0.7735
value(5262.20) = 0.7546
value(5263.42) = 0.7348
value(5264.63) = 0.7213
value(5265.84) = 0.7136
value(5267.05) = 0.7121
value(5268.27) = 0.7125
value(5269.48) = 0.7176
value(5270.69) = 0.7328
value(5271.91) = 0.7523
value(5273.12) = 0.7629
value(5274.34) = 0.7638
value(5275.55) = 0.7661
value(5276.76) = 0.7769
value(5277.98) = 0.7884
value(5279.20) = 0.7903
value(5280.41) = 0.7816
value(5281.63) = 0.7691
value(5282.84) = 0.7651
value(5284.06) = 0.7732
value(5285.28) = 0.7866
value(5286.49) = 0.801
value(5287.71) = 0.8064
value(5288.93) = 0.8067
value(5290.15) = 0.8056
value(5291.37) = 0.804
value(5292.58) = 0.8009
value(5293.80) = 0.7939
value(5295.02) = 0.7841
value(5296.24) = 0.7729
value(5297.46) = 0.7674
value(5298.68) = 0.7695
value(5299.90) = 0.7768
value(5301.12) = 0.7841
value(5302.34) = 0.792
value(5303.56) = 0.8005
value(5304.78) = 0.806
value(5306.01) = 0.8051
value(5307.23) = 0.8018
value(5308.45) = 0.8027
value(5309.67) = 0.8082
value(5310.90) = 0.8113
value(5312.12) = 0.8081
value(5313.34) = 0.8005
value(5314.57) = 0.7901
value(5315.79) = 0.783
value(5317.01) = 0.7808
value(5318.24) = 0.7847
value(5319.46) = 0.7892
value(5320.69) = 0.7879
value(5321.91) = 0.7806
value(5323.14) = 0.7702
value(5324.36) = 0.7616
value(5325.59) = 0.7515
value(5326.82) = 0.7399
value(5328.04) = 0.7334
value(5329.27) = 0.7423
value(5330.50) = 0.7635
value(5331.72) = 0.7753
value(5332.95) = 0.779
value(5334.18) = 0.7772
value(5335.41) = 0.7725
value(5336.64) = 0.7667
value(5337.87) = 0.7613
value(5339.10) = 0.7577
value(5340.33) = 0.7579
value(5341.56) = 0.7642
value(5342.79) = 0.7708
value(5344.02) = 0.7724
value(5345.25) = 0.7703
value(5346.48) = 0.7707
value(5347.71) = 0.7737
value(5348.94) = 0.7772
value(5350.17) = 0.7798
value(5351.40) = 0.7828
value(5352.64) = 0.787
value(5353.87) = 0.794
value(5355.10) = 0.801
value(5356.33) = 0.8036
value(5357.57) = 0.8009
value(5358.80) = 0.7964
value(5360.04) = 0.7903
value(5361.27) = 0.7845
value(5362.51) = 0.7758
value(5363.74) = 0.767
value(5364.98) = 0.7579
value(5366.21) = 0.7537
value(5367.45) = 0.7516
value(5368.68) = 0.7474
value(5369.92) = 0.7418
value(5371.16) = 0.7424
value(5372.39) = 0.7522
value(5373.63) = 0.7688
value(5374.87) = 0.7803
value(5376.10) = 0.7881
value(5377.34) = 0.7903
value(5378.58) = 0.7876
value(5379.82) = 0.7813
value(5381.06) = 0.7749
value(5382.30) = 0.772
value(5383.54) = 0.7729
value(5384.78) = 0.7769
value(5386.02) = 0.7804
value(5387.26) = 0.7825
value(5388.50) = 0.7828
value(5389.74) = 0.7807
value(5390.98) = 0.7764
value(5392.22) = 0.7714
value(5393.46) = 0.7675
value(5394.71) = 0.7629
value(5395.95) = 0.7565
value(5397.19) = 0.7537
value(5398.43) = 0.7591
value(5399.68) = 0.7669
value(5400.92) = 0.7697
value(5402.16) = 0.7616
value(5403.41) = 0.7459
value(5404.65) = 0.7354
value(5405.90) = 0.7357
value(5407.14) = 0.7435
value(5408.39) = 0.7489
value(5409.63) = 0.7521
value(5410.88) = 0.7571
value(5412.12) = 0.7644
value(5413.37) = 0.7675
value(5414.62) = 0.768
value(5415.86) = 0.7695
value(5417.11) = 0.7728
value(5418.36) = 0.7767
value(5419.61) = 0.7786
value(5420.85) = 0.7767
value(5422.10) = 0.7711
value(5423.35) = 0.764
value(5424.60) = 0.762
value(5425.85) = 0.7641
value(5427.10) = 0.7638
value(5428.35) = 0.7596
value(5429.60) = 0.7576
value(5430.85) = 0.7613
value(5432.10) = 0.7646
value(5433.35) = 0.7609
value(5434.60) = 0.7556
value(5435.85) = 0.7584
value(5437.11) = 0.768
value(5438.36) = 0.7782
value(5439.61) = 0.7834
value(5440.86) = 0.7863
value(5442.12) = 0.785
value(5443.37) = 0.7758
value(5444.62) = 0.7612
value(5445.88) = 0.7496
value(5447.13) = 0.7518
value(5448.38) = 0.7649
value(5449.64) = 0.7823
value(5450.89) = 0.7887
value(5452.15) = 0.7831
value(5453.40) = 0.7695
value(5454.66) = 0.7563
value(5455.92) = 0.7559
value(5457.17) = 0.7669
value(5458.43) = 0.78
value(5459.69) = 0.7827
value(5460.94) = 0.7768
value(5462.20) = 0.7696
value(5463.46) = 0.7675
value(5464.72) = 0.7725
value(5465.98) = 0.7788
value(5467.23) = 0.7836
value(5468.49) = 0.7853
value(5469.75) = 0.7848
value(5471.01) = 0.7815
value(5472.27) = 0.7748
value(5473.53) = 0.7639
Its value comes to 0.6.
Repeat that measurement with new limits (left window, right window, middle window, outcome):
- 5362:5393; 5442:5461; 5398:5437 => 0.47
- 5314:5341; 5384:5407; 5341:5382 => -0.46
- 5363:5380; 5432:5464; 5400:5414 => 0.26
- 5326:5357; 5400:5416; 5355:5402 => -0.63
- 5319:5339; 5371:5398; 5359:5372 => 0.14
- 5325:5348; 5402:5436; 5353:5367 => -0.39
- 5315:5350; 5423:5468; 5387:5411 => 0.28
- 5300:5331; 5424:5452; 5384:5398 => 0.03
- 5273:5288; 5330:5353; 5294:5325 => -0.53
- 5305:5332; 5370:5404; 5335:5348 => 0.17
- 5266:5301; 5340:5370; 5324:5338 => 0.26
